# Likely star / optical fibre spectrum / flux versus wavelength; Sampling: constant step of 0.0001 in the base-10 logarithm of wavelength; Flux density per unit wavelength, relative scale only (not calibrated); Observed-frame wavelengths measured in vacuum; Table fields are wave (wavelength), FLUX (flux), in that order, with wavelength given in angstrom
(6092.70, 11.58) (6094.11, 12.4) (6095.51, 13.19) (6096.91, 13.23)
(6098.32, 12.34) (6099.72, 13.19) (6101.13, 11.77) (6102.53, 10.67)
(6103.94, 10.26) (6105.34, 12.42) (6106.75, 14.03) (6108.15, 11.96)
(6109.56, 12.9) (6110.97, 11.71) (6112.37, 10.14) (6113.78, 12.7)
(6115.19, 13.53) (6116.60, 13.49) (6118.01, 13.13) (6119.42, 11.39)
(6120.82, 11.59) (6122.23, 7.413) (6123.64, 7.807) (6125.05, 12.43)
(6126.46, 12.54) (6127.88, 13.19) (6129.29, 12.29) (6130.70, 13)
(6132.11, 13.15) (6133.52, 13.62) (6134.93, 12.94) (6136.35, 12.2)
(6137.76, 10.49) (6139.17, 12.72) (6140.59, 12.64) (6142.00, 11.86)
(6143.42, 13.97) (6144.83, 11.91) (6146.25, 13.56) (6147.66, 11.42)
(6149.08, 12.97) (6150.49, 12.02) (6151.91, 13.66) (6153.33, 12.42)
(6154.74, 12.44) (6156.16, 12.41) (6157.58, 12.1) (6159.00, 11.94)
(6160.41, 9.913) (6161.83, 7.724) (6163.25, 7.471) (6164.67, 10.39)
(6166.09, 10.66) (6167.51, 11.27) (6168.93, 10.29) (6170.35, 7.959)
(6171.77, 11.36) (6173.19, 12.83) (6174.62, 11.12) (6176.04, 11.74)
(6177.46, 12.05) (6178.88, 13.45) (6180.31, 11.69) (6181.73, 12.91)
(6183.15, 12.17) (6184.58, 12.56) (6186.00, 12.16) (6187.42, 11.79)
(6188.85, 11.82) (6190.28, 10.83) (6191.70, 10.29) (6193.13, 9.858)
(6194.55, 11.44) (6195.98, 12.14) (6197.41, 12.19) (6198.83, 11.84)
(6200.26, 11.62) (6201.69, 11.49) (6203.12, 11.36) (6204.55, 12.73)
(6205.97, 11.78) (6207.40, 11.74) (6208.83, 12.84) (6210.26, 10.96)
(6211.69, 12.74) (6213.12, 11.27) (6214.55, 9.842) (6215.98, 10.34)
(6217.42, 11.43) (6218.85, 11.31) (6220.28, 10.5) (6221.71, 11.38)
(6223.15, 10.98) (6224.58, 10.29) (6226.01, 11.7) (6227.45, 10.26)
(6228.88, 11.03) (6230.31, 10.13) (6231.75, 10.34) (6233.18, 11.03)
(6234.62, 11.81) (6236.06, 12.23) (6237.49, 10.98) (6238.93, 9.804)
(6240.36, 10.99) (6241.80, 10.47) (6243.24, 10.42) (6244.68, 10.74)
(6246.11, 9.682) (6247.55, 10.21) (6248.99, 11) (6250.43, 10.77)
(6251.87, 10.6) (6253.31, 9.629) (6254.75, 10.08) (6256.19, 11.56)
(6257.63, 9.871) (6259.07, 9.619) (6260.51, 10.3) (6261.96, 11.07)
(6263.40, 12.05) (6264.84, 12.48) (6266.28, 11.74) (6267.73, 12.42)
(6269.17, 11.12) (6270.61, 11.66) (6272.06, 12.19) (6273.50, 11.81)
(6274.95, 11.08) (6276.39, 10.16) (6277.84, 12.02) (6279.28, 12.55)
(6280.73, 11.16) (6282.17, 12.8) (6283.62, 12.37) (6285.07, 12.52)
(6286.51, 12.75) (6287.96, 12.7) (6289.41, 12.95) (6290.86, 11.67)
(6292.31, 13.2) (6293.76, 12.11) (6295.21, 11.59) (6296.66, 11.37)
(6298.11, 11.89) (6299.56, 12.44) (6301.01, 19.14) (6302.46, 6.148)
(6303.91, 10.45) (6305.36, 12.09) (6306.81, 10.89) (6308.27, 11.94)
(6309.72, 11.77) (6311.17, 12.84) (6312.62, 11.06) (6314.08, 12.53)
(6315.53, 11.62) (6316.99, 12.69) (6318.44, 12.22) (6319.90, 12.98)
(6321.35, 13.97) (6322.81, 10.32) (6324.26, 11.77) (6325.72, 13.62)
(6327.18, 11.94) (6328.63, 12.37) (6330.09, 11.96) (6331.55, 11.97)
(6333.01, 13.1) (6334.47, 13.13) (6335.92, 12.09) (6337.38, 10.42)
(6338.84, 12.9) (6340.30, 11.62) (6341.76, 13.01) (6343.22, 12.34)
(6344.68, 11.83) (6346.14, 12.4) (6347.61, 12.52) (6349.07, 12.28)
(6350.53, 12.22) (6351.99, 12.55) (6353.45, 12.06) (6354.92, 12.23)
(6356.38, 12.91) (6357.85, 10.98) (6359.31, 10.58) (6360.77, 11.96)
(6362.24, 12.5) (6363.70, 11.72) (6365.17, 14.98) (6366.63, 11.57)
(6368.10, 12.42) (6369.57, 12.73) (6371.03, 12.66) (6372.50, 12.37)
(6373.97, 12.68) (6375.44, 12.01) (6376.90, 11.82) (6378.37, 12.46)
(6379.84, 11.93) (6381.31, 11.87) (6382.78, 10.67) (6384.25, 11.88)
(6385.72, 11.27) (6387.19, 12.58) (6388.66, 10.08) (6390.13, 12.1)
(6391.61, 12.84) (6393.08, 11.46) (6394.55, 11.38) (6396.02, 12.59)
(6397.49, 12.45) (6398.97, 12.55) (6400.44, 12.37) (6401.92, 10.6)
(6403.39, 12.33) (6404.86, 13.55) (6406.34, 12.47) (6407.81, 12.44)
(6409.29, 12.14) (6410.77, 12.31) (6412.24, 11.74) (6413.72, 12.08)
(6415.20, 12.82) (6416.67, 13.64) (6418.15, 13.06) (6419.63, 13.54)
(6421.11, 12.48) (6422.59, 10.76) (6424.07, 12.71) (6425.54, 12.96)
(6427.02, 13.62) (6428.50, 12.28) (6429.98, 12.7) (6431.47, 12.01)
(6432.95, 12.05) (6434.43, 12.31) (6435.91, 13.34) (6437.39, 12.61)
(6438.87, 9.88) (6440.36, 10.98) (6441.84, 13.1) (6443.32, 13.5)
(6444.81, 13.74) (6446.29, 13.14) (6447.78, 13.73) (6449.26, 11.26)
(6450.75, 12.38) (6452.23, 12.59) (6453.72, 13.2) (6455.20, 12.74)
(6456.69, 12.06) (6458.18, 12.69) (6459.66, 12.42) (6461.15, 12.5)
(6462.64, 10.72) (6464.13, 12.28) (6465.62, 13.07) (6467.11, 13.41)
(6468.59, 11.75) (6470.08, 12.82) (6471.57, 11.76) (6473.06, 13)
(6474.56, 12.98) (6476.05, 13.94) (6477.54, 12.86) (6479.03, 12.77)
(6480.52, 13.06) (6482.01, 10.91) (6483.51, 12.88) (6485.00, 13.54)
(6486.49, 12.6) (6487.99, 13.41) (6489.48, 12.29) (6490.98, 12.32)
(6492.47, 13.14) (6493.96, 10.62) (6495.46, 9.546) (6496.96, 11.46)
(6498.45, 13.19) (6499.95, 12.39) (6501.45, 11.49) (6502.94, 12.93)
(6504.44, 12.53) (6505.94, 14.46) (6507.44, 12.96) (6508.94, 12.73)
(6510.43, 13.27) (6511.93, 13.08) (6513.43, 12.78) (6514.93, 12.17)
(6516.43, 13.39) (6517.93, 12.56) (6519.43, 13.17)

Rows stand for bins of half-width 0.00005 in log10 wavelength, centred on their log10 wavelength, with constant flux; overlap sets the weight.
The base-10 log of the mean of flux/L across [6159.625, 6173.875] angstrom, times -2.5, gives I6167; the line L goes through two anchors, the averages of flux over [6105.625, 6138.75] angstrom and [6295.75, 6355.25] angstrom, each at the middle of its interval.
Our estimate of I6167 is 0.21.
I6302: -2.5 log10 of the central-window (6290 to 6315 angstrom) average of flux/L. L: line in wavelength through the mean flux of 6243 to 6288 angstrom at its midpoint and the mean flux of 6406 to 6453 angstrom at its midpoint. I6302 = -0.04 mag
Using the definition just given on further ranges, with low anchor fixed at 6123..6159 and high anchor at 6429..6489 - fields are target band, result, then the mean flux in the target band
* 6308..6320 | 0.029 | 12.2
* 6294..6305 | 0.053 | 11.9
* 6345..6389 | 0.035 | 12.1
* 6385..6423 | 0.027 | 12.2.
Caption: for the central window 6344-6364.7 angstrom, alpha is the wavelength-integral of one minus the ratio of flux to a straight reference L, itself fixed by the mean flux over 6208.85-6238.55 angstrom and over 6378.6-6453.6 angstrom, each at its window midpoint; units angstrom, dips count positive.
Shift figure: -0.3 angstrom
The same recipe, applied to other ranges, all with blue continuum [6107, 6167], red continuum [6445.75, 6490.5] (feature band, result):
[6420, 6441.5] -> 0.5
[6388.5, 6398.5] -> 0.4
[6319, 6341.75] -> 0.0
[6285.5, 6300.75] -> -0.3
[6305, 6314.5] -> 0.3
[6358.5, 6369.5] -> 0.1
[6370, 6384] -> 0.4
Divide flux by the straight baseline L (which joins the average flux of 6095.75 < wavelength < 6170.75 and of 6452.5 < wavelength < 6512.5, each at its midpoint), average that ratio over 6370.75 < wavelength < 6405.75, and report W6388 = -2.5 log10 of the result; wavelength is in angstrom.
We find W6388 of 0.03 mag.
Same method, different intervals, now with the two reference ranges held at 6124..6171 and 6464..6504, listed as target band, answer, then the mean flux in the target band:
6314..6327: -0.02 mag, 12.4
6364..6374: -0.04 mag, 12.7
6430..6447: -0.01 mag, 12.4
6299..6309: 0.02 mag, 11.9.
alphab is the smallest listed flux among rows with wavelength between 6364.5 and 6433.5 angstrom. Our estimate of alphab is 10.08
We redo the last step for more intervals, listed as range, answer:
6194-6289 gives 9.619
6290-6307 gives 6.148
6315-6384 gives 10.32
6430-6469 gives 9.88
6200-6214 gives 10.96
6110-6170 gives 7.413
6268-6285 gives 10.16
